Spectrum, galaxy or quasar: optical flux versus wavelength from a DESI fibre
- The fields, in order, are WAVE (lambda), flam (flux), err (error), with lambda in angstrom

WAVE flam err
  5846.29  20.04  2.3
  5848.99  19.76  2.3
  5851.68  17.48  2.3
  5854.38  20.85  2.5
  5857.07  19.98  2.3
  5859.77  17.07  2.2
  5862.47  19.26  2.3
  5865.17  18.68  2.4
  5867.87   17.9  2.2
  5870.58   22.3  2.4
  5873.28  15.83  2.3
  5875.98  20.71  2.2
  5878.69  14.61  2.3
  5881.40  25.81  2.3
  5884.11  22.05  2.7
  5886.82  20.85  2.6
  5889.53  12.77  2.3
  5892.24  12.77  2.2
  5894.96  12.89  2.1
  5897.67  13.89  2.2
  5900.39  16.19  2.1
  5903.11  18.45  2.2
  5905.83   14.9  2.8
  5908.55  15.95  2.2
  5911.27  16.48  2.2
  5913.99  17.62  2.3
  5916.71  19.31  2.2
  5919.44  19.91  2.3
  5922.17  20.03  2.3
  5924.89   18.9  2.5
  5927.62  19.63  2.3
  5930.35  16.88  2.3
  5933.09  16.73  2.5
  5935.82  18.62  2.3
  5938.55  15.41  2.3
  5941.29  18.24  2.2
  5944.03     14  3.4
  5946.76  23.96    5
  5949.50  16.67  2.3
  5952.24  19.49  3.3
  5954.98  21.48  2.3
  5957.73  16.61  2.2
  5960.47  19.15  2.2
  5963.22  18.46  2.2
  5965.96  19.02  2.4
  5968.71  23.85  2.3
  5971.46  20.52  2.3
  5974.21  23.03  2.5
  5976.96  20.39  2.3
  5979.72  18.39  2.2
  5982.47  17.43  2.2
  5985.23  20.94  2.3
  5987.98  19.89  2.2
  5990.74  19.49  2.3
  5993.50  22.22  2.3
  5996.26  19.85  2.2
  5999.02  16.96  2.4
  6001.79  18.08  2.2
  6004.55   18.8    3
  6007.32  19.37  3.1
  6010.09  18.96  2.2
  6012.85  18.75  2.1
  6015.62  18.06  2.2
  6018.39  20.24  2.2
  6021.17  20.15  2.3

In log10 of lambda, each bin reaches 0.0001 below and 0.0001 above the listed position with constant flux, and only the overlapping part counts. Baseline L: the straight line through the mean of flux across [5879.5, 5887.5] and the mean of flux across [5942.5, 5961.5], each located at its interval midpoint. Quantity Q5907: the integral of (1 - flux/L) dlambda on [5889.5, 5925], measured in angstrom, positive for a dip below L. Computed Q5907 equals 7.8 angstrom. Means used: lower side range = 22.5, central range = 16.5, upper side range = 18.8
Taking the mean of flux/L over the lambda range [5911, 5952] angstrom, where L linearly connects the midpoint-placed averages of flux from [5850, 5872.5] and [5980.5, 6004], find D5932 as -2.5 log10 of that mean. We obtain 0.06 mag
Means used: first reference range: 19.1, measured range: 18.2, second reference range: 19.3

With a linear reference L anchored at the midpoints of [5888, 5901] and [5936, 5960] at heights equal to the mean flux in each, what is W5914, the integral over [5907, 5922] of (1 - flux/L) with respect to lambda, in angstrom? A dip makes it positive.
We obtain -2.5 angstrom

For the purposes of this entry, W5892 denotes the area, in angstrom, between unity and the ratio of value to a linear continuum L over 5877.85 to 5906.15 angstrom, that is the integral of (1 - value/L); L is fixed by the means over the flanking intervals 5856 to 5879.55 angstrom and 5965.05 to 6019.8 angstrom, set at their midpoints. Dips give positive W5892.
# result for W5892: 2.74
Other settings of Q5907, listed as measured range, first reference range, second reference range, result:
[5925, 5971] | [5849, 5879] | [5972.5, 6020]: 1.3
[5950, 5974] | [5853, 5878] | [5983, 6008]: -0.6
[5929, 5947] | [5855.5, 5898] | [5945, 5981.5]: 2.0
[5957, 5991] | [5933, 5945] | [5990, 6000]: -2.3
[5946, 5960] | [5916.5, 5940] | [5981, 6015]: -0.6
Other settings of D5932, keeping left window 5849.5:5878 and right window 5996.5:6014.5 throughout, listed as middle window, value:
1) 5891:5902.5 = 0.30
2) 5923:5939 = 0.05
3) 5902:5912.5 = 0.15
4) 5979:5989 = -0.03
